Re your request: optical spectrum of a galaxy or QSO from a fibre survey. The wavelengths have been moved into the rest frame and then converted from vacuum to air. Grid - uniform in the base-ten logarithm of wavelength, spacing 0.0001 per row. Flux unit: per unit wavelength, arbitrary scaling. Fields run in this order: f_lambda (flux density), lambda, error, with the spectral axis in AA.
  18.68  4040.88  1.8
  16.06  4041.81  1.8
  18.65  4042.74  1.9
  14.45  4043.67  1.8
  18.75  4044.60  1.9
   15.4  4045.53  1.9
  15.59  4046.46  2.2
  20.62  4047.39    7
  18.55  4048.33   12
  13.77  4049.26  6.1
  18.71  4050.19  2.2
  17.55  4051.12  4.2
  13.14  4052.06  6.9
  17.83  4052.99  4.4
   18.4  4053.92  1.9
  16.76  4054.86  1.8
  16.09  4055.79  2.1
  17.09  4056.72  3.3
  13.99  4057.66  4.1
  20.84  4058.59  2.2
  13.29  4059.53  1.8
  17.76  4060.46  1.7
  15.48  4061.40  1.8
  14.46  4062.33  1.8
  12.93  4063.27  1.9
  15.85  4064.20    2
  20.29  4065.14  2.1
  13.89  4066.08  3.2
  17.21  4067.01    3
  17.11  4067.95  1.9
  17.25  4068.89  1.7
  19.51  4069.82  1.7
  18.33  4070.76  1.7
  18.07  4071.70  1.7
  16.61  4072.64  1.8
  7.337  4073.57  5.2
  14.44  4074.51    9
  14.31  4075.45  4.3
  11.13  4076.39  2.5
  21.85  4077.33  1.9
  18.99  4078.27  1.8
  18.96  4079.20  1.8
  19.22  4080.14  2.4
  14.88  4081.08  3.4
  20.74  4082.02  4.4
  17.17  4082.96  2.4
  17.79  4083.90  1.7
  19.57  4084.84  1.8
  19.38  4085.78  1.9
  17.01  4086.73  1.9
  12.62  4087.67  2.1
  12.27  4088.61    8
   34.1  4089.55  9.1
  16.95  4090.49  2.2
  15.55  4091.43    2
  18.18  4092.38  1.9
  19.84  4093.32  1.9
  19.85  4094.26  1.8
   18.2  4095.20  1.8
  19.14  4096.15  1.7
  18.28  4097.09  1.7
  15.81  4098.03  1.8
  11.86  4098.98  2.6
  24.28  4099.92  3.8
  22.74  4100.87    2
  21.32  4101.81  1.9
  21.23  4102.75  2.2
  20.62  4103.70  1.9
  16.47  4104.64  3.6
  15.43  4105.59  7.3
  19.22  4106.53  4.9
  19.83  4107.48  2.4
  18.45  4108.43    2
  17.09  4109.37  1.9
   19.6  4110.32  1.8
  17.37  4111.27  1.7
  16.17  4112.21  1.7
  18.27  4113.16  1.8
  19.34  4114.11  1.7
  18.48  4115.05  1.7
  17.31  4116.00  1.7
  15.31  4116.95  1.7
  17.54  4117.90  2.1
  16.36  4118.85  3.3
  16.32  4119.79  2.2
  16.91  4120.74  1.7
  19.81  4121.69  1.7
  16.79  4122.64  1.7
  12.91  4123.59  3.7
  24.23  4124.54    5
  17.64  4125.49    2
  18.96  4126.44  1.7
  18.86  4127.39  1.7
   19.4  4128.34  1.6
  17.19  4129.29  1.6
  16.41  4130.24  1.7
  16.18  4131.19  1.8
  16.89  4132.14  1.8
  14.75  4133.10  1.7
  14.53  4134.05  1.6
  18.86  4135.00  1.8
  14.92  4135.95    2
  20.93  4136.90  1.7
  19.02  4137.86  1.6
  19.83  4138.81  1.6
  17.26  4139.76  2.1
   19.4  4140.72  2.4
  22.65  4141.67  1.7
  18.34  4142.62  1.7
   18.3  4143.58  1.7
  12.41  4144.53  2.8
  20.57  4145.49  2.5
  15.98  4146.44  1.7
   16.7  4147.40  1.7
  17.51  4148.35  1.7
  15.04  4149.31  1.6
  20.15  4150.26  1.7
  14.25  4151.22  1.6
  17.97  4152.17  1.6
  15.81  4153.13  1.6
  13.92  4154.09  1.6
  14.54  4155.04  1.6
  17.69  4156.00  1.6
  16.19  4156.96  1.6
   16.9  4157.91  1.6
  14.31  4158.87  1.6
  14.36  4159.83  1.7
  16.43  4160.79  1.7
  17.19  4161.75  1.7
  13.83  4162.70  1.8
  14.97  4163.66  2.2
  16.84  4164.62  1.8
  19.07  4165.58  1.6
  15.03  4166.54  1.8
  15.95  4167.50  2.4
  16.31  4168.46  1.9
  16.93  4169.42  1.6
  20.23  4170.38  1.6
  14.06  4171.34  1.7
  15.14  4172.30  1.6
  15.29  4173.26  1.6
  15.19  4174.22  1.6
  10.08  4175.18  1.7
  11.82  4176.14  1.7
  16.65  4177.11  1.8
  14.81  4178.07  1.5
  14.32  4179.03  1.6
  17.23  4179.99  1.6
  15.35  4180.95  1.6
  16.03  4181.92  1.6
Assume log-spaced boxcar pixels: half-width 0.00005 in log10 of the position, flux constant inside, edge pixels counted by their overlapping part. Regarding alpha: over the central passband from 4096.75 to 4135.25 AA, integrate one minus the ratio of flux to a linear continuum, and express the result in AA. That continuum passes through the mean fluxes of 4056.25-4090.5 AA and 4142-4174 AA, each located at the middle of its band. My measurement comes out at -2.9 AA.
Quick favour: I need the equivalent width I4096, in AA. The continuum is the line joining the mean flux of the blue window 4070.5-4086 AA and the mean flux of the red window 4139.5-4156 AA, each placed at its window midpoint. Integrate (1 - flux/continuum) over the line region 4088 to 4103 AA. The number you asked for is -2.01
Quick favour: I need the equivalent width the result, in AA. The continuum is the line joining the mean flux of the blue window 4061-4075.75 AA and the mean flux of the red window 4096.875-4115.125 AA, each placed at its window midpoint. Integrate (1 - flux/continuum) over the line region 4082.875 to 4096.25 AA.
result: -0.9 AA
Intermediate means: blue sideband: 15.8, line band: 18.5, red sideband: 18.6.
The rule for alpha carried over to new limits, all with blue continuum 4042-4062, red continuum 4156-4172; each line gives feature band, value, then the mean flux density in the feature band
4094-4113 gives -2.4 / 18.6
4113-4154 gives -3.0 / 17.5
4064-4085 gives -0.4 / 17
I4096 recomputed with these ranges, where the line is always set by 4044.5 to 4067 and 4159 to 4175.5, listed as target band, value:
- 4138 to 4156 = -1.6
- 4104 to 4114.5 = -1.2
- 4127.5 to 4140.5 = -1.2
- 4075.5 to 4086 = -1.0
